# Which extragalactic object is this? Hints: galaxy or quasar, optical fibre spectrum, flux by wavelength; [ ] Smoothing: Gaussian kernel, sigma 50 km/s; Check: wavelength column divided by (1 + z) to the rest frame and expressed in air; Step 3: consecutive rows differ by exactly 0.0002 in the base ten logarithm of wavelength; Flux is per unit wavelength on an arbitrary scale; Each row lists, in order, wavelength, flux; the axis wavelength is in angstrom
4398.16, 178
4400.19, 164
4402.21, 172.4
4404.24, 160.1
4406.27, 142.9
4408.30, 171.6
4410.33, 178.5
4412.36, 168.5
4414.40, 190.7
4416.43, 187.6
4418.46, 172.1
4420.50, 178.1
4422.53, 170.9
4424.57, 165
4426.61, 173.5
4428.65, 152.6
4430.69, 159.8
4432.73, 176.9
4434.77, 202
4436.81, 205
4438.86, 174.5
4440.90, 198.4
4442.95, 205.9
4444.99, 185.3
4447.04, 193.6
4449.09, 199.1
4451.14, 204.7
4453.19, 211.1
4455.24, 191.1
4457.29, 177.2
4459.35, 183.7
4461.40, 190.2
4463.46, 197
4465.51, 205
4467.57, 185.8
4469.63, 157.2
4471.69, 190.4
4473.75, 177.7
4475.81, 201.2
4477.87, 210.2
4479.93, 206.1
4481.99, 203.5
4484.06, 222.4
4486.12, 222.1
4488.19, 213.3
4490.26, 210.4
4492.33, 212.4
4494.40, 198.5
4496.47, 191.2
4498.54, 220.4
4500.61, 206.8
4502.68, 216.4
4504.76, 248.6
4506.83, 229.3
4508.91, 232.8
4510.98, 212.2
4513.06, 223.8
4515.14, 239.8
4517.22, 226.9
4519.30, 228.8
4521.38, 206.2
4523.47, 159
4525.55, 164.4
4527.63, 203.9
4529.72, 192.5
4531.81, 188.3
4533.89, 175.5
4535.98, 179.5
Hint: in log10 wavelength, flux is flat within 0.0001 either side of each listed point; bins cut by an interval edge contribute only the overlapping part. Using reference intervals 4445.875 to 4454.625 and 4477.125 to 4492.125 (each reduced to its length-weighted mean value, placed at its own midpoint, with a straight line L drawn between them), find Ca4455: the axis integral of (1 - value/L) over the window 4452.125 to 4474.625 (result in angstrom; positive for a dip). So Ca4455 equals 1.9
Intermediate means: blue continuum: 201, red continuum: 213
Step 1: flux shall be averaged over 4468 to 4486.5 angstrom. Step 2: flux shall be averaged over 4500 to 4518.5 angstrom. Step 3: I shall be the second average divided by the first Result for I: 1.1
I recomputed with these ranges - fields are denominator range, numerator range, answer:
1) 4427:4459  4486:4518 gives 1.16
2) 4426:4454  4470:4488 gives 1.07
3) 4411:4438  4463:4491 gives 1.13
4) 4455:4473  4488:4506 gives 1.15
